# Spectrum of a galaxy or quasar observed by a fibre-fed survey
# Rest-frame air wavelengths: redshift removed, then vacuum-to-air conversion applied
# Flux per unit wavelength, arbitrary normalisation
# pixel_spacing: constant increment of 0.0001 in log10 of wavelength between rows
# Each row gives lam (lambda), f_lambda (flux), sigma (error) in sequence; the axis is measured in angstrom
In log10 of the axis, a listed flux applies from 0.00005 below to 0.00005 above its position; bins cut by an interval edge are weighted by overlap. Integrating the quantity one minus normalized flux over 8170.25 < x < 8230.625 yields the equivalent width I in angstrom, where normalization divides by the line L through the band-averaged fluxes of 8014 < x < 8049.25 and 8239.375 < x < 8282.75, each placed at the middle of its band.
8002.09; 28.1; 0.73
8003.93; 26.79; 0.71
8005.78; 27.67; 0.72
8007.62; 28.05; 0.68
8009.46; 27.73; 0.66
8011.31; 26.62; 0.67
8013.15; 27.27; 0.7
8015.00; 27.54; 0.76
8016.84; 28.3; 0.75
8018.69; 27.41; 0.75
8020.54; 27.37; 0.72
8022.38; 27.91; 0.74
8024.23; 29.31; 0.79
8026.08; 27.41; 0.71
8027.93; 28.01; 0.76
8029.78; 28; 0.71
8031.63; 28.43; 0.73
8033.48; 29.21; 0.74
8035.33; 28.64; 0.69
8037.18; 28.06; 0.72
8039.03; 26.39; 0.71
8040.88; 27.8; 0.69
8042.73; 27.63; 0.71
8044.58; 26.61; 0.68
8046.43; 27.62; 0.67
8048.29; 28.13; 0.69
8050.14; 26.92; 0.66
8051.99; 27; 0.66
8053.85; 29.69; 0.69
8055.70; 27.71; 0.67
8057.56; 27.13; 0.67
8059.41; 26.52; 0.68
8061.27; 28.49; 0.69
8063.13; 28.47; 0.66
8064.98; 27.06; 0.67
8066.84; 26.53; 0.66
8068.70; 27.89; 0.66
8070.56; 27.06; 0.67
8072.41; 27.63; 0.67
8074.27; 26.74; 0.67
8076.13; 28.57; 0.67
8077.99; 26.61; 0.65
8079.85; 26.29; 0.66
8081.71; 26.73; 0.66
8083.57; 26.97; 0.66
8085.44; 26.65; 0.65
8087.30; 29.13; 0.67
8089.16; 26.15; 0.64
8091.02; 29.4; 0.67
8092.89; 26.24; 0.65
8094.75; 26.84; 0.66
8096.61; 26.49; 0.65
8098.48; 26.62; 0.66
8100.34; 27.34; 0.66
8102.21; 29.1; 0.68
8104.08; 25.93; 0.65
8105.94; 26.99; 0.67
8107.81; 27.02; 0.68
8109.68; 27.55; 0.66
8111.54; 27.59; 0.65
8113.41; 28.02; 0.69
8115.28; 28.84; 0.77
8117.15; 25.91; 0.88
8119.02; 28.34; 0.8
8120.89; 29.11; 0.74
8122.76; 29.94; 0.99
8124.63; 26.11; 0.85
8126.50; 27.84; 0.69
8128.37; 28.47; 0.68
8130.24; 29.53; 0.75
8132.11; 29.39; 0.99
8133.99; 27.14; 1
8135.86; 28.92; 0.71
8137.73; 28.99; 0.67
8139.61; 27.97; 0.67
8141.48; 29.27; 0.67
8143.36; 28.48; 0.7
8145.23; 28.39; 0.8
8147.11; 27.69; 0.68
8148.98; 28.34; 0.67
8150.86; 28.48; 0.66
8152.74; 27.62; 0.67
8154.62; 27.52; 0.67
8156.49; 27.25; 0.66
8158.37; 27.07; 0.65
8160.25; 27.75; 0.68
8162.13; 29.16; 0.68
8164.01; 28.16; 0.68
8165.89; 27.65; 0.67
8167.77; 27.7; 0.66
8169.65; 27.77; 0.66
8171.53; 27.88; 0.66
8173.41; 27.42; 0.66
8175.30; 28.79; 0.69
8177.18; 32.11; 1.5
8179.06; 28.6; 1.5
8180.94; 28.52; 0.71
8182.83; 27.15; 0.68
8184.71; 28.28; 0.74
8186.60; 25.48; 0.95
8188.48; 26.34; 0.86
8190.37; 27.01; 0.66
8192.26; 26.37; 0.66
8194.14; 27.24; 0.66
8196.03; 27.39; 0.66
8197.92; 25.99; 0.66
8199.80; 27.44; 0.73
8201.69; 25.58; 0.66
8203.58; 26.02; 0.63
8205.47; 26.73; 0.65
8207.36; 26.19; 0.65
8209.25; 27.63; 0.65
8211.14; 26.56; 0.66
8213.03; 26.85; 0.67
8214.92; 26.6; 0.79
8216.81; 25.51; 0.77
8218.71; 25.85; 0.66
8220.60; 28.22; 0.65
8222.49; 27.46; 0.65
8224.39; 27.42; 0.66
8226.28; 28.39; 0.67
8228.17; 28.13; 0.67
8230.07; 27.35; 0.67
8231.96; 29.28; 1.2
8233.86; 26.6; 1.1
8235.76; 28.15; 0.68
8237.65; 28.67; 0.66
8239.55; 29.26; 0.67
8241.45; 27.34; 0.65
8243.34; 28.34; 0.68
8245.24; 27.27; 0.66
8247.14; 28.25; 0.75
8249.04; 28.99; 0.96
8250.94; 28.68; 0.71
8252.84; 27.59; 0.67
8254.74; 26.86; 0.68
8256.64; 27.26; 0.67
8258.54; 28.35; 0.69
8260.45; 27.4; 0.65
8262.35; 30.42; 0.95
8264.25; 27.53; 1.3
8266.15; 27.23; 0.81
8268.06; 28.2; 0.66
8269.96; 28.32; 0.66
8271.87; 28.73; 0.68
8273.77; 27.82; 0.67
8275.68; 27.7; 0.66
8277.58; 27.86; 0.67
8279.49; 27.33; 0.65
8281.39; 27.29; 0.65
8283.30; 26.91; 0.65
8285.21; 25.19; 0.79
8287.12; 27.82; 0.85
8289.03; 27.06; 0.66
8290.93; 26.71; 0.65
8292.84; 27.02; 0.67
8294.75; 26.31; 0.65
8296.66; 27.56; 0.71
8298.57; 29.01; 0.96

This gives 1.46 angstrom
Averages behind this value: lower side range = 27.9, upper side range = 28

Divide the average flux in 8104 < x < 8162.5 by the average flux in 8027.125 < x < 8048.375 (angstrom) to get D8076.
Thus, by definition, 1.0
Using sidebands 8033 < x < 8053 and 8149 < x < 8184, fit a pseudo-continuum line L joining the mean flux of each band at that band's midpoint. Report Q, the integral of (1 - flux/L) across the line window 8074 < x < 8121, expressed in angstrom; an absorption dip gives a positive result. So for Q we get 0.9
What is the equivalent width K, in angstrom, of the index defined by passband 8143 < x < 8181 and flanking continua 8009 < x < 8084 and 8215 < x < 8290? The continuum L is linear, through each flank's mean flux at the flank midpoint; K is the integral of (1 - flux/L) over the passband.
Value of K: -0.72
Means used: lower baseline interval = 27.6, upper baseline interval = 27.7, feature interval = 28.2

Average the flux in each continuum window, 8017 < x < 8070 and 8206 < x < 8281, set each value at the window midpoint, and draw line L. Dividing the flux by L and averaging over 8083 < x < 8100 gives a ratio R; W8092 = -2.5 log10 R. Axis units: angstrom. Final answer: 0.02 mag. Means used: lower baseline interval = 27.8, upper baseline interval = 27.7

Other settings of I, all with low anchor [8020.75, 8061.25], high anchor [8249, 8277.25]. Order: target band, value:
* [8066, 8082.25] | 0.42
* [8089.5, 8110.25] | 0.51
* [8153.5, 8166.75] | 0.07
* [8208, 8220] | 0.62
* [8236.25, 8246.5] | -0.06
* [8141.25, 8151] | -0.16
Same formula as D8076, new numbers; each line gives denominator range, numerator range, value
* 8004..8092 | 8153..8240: 1.00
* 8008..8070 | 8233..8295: 1.00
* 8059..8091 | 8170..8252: 1.01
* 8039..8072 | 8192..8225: 0.97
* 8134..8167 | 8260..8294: 0.98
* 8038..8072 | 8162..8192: 1.02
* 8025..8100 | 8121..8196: 1.02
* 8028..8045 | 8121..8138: 1.02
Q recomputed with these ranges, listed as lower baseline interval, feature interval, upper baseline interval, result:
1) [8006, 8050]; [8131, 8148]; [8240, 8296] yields -0.5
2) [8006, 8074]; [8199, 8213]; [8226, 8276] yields 0.7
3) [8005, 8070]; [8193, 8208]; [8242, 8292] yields 0.6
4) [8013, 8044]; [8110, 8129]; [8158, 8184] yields 0.1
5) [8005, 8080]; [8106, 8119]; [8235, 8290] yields 0.1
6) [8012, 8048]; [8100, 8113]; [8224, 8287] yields 0.2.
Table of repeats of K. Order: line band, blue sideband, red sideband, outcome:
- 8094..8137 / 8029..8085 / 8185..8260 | -0.53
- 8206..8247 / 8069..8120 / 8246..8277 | 0.62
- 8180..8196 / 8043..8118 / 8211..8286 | 0.29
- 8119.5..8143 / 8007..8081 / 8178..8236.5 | -1.02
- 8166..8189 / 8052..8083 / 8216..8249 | -0.30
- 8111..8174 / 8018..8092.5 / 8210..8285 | -1.03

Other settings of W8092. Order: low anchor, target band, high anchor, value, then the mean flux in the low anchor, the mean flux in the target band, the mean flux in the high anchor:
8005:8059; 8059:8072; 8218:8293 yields 0.012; 27.8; 27.5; 27.8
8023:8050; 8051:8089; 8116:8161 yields 0.023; 27.9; 27.4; 28.2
